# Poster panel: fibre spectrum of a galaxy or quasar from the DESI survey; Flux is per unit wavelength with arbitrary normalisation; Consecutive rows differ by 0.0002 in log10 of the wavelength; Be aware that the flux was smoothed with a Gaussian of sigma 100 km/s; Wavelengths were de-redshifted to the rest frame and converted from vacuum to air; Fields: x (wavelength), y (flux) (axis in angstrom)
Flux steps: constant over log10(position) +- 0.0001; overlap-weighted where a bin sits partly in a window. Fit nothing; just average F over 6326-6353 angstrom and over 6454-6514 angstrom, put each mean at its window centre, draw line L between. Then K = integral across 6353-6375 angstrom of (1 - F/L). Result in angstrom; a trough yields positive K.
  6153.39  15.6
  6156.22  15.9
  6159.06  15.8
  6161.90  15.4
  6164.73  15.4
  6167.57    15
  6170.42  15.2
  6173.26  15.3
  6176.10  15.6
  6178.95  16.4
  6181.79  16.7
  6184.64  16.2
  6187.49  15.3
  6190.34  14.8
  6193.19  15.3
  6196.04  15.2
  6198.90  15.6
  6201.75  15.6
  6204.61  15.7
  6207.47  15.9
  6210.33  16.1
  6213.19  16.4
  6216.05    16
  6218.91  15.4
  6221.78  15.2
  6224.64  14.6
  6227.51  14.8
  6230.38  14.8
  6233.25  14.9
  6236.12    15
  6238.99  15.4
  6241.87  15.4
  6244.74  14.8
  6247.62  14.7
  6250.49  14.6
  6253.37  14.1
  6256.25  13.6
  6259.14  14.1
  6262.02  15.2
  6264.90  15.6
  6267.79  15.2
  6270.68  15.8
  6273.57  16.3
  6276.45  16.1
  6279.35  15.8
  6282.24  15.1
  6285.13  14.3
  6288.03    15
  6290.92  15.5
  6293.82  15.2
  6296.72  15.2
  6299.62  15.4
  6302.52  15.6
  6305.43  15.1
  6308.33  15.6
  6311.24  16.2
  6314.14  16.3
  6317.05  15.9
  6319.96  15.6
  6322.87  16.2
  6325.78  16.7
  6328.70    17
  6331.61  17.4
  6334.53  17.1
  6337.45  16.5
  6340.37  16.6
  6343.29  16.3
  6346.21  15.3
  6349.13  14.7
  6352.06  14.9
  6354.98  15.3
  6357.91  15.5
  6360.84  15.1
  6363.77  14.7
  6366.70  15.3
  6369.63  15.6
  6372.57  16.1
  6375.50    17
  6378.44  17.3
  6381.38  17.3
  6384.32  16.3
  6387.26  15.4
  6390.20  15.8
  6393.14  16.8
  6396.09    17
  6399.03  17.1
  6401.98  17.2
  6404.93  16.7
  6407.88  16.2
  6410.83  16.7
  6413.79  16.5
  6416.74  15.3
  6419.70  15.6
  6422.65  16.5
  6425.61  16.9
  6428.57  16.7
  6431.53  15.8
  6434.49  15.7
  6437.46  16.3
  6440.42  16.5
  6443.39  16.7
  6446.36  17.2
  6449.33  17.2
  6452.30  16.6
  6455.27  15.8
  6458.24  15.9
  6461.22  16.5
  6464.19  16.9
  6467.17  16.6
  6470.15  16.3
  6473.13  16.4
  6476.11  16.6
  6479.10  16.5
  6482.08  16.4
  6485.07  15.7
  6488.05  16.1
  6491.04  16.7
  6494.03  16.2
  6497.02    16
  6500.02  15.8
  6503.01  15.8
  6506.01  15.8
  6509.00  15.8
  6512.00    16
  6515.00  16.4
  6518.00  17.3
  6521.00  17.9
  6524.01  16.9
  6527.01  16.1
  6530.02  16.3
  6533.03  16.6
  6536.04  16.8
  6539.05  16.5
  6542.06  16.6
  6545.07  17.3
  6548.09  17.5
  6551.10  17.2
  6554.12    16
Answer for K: 1.1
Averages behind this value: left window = 16.2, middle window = 15.4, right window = 16.2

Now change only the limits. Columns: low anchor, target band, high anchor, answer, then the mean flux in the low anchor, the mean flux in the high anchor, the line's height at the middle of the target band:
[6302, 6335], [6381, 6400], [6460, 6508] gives -0.3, 16.2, 16.3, 16.2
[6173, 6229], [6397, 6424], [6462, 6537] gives -0.5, 15.6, 16.4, 16.2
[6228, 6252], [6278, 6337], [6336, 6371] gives -2.1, 14.9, 15.5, 15.3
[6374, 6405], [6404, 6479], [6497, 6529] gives 0.7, 16.7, 16.4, 16.6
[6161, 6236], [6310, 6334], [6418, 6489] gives -0.8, 15.5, 16.4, 15.9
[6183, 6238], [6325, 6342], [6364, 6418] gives -0.9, 15.4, 16.4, 16.1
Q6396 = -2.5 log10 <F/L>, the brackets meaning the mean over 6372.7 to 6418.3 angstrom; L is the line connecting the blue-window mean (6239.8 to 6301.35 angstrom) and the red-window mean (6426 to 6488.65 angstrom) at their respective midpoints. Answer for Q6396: -0.04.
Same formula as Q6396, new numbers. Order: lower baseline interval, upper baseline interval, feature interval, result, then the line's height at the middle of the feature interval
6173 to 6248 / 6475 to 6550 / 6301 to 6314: 0.01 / 15.8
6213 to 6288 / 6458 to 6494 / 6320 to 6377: -0.02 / 15.7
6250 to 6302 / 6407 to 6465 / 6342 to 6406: -0.01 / 15.9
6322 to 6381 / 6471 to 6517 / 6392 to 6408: -0.05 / 16.1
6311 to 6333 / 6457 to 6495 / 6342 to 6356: 0.08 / 16.4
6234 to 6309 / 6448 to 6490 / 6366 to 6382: -0.04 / 15.8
